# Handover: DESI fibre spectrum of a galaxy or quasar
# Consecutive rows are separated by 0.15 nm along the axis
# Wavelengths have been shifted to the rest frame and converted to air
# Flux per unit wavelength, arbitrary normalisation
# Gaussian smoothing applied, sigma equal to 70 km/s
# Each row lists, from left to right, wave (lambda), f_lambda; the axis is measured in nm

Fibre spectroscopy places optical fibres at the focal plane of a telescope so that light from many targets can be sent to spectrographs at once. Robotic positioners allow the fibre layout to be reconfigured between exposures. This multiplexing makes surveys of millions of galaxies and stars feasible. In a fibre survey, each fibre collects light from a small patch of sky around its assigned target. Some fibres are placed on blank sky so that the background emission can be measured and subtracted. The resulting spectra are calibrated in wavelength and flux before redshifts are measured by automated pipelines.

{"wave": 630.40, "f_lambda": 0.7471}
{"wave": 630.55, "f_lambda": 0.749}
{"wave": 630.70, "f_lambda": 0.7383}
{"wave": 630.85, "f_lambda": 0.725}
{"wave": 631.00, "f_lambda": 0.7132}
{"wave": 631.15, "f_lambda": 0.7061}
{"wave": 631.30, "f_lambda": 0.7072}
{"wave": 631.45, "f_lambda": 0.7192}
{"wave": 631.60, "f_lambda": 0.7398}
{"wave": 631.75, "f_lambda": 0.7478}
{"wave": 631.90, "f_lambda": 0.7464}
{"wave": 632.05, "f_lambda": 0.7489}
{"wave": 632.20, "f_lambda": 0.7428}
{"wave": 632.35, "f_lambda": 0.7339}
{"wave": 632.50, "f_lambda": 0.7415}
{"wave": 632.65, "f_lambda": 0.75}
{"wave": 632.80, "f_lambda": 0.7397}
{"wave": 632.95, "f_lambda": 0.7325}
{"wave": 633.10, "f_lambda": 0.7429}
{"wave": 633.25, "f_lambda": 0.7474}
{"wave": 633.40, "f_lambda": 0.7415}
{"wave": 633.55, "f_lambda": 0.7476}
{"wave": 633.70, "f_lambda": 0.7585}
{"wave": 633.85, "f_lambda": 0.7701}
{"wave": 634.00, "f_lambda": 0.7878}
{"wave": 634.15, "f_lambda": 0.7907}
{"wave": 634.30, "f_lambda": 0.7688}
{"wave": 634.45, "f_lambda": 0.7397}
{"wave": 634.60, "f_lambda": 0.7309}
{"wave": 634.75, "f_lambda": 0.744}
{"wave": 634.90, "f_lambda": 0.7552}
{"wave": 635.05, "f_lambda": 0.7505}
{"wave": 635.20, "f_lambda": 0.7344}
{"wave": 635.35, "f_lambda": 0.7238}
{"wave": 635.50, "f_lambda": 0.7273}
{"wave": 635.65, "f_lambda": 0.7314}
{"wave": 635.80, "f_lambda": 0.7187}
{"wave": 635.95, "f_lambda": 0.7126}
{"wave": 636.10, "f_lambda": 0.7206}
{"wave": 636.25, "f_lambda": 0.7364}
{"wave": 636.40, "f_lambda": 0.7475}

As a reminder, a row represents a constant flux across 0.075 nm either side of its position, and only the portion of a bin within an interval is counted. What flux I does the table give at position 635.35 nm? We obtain 0.7238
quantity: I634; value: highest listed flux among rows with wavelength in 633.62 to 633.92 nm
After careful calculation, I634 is 0.7701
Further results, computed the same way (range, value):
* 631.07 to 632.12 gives 0.7489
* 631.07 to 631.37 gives 0.7072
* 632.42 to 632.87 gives 0.75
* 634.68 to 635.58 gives 0.7552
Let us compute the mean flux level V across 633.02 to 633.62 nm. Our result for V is 0.745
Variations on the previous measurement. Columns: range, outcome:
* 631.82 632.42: 0.743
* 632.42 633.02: 0.741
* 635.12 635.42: 0.73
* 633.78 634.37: 0.78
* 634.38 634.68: 0.735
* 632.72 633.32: 0.741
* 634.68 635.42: 0.742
